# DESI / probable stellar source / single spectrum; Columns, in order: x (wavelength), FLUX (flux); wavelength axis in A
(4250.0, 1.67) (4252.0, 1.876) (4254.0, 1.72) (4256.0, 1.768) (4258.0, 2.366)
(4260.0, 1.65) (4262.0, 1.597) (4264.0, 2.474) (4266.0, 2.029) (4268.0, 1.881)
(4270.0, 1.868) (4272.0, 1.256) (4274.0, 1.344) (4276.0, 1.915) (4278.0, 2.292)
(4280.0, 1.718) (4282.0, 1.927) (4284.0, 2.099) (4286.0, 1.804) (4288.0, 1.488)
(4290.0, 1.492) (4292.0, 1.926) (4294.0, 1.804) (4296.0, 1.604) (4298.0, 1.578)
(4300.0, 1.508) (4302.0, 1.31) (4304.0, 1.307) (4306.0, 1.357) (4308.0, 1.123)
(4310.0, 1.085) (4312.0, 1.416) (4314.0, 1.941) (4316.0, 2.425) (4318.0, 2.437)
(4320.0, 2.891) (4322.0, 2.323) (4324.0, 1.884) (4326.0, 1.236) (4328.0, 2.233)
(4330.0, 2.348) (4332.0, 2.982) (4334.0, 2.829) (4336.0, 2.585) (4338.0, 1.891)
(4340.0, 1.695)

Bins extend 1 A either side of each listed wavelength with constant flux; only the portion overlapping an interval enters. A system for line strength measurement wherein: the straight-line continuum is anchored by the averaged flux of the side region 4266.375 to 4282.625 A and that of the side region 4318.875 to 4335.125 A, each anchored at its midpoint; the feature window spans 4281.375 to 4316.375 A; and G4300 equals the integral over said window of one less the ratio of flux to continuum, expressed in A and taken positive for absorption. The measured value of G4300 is 7.3 A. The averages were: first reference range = 1.78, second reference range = 2.34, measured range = 1.6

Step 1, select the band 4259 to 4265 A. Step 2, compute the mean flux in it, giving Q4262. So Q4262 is 1.91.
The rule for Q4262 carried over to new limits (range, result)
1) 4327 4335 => 2.6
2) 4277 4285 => 2.01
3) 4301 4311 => 1.24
